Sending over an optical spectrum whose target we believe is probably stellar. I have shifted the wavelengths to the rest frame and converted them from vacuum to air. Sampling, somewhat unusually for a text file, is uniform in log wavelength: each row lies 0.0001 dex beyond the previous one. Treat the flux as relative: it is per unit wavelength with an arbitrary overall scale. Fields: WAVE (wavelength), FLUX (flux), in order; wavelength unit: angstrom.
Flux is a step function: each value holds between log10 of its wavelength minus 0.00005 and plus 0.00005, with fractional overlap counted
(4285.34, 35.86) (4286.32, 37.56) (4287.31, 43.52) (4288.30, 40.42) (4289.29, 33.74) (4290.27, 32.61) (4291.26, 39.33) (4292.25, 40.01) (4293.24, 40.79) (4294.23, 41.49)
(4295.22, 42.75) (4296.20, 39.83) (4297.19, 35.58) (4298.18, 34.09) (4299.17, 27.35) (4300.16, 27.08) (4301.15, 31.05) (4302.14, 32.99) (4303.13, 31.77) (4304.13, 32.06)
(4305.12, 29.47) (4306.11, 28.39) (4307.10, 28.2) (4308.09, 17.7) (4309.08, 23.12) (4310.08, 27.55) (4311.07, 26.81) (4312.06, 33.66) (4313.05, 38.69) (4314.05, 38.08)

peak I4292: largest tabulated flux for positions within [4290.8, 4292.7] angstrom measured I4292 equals 40.01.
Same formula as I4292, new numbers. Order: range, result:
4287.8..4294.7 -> 41.49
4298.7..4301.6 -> 31.05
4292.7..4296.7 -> 42.75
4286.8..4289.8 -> 43.52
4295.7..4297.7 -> 39.83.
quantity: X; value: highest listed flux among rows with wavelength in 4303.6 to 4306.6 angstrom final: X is 32.06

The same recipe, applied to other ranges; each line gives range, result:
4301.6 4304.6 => 32.99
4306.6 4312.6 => 33.66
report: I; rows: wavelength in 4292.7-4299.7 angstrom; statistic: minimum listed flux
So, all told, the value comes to 27.35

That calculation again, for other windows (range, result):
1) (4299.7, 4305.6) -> 27.08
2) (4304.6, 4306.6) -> 28.39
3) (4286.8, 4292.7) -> 32.61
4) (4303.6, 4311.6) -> 17.7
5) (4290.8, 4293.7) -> 39.33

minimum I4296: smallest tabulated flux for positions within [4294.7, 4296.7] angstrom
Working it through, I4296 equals 39.83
